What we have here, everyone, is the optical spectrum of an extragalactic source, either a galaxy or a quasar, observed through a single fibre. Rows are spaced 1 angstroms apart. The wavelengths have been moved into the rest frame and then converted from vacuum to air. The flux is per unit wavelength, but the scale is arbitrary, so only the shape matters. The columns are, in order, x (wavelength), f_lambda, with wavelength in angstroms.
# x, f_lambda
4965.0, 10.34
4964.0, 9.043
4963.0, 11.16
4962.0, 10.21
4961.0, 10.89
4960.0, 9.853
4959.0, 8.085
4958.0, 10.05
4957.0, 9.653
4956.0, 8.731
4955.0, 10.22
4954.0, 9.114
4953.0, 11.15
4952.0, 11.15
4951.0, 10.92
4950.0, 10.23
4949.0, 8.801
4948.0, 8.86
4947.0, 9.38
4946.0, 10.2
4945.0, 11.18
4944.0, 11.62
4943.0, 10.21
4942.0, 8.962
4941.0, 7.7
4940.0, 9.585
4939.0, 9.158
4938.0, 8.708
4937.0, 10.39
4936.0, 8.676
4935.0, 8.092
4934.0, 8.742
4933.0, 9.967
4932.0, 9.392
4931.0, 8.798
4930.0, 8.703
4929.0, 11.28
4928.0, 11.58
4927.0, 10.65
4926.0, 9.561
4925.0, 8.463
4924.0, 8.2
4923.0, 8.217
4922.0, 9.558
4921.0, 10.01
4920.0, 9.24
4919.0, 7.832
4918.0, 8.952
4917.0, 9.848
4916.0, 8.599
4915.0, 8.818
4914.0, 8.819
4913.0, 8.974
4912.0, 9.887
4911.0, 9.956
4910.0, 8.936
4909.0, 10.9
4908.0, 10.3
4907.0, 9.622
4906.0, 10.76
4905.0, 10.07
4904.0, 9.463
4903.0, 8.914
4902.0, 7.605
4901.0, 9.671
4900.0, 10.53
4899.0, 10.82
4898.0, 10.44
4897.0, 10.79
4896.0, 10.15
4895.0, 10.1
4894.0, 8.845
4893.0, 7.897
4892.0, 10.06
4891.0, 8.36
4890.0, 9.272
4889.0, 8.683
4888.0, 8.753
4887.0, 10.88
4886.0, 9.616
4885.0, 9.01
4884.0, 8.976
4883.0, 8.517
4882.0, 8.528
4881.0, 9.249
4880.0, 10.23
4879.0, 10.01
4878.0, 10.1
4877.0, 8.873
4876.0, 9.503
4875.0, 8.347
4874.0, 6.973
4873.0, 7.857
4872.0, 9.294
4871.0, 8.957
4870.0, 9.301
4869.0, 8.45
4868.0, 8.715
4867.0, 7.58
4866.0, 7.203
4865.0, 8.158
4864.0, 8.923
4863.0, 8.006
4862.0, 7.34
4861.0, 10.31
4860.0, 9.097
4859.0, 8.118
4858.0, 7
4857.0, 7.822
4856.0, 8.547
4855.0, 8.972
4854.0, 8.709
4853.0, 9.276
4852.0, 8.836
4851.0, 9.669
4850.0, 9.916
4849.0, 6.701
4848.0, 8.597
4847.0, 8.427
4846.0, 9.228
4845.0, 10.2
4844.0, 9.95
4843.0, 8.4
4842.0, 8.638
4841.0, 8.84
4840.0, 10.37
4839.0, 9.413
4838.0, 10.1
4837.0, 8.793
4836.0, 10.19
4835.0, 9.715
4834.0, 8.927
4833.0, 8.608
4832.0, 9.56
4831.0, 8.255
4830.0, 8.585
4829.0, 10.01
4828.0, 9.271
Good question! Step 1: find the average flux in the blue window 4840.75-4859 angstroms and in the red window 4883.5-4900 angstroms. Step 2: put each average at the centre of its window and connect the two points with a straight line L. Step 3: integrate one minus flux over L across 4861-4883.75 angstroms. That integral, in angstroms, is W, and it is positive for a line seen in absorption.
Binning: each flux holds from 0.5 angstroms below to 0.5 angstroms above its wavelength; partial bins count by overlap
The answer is 1.3 angstroms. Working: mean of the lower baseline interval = 8.74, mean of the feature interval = 8.68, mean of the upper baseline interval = 9.57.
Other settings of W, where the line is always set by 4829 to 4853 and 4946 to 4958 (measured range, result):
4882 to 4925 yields 0.8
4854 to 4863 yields 0.8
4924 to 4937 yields 0.3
